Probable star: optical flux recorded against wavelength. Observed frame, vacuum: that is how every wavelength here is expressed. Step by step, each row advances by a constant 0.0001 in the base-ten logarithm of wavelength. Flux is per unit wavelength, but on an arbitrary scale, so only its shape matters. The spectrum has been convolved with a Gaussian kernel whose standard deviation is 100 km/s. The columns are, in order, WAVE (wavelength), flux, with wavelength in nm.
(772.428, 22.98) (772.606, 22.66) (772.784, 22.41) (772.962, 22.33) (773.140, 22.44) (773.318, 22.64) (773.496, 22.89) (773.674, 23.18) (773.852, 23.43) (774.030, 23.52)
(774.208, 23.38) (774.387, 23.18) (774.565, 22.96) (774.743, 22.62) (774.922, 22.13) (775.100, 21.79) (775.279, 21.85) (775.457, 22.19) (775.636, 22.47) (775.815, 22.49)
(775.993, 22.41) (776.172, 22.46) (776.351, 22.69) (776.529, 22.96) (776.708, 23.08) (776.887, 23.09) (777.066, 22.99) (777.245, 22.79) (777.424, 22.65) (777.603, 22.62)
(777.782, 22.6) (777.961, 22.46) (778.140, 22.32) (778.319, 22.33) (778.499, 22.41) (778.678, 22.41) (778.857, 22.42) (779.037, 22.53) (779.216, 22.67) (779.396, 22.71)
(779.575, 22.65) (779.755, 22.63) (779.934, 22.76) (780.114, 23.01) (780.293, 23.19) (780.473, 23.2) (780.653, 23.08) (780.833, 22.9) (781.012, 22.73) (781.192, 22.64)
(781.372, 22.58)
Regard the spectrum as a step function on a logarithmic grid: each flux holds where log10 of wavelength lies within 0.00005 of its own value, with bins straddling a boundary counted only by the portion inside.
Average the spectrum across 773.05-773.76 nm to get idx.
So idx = 22.8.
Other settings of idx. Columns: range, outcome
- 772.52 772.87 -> 22.5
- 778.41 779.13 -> 22.5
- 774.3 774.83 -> 23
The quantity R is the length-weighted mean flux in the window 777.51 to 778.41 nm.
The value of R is 22.5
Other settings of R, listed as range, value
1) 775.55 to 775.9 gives 22.5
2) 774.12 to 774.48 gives 23.3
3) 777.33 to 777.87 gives 22.6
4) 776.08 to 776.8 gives 22.8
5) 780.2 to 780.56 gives 23.2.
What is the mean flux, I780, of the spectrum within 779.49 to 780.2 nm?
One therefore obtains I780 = 22.8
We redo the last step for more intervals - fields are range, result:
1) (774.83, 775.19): 21.9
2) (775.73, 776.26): 22.5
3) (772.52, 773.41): 22.5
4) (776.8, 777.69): 22.8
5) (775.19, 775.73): 22.2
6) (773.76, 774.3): 23.4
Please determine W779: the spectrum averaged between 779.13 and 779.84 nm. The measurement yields 22.6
